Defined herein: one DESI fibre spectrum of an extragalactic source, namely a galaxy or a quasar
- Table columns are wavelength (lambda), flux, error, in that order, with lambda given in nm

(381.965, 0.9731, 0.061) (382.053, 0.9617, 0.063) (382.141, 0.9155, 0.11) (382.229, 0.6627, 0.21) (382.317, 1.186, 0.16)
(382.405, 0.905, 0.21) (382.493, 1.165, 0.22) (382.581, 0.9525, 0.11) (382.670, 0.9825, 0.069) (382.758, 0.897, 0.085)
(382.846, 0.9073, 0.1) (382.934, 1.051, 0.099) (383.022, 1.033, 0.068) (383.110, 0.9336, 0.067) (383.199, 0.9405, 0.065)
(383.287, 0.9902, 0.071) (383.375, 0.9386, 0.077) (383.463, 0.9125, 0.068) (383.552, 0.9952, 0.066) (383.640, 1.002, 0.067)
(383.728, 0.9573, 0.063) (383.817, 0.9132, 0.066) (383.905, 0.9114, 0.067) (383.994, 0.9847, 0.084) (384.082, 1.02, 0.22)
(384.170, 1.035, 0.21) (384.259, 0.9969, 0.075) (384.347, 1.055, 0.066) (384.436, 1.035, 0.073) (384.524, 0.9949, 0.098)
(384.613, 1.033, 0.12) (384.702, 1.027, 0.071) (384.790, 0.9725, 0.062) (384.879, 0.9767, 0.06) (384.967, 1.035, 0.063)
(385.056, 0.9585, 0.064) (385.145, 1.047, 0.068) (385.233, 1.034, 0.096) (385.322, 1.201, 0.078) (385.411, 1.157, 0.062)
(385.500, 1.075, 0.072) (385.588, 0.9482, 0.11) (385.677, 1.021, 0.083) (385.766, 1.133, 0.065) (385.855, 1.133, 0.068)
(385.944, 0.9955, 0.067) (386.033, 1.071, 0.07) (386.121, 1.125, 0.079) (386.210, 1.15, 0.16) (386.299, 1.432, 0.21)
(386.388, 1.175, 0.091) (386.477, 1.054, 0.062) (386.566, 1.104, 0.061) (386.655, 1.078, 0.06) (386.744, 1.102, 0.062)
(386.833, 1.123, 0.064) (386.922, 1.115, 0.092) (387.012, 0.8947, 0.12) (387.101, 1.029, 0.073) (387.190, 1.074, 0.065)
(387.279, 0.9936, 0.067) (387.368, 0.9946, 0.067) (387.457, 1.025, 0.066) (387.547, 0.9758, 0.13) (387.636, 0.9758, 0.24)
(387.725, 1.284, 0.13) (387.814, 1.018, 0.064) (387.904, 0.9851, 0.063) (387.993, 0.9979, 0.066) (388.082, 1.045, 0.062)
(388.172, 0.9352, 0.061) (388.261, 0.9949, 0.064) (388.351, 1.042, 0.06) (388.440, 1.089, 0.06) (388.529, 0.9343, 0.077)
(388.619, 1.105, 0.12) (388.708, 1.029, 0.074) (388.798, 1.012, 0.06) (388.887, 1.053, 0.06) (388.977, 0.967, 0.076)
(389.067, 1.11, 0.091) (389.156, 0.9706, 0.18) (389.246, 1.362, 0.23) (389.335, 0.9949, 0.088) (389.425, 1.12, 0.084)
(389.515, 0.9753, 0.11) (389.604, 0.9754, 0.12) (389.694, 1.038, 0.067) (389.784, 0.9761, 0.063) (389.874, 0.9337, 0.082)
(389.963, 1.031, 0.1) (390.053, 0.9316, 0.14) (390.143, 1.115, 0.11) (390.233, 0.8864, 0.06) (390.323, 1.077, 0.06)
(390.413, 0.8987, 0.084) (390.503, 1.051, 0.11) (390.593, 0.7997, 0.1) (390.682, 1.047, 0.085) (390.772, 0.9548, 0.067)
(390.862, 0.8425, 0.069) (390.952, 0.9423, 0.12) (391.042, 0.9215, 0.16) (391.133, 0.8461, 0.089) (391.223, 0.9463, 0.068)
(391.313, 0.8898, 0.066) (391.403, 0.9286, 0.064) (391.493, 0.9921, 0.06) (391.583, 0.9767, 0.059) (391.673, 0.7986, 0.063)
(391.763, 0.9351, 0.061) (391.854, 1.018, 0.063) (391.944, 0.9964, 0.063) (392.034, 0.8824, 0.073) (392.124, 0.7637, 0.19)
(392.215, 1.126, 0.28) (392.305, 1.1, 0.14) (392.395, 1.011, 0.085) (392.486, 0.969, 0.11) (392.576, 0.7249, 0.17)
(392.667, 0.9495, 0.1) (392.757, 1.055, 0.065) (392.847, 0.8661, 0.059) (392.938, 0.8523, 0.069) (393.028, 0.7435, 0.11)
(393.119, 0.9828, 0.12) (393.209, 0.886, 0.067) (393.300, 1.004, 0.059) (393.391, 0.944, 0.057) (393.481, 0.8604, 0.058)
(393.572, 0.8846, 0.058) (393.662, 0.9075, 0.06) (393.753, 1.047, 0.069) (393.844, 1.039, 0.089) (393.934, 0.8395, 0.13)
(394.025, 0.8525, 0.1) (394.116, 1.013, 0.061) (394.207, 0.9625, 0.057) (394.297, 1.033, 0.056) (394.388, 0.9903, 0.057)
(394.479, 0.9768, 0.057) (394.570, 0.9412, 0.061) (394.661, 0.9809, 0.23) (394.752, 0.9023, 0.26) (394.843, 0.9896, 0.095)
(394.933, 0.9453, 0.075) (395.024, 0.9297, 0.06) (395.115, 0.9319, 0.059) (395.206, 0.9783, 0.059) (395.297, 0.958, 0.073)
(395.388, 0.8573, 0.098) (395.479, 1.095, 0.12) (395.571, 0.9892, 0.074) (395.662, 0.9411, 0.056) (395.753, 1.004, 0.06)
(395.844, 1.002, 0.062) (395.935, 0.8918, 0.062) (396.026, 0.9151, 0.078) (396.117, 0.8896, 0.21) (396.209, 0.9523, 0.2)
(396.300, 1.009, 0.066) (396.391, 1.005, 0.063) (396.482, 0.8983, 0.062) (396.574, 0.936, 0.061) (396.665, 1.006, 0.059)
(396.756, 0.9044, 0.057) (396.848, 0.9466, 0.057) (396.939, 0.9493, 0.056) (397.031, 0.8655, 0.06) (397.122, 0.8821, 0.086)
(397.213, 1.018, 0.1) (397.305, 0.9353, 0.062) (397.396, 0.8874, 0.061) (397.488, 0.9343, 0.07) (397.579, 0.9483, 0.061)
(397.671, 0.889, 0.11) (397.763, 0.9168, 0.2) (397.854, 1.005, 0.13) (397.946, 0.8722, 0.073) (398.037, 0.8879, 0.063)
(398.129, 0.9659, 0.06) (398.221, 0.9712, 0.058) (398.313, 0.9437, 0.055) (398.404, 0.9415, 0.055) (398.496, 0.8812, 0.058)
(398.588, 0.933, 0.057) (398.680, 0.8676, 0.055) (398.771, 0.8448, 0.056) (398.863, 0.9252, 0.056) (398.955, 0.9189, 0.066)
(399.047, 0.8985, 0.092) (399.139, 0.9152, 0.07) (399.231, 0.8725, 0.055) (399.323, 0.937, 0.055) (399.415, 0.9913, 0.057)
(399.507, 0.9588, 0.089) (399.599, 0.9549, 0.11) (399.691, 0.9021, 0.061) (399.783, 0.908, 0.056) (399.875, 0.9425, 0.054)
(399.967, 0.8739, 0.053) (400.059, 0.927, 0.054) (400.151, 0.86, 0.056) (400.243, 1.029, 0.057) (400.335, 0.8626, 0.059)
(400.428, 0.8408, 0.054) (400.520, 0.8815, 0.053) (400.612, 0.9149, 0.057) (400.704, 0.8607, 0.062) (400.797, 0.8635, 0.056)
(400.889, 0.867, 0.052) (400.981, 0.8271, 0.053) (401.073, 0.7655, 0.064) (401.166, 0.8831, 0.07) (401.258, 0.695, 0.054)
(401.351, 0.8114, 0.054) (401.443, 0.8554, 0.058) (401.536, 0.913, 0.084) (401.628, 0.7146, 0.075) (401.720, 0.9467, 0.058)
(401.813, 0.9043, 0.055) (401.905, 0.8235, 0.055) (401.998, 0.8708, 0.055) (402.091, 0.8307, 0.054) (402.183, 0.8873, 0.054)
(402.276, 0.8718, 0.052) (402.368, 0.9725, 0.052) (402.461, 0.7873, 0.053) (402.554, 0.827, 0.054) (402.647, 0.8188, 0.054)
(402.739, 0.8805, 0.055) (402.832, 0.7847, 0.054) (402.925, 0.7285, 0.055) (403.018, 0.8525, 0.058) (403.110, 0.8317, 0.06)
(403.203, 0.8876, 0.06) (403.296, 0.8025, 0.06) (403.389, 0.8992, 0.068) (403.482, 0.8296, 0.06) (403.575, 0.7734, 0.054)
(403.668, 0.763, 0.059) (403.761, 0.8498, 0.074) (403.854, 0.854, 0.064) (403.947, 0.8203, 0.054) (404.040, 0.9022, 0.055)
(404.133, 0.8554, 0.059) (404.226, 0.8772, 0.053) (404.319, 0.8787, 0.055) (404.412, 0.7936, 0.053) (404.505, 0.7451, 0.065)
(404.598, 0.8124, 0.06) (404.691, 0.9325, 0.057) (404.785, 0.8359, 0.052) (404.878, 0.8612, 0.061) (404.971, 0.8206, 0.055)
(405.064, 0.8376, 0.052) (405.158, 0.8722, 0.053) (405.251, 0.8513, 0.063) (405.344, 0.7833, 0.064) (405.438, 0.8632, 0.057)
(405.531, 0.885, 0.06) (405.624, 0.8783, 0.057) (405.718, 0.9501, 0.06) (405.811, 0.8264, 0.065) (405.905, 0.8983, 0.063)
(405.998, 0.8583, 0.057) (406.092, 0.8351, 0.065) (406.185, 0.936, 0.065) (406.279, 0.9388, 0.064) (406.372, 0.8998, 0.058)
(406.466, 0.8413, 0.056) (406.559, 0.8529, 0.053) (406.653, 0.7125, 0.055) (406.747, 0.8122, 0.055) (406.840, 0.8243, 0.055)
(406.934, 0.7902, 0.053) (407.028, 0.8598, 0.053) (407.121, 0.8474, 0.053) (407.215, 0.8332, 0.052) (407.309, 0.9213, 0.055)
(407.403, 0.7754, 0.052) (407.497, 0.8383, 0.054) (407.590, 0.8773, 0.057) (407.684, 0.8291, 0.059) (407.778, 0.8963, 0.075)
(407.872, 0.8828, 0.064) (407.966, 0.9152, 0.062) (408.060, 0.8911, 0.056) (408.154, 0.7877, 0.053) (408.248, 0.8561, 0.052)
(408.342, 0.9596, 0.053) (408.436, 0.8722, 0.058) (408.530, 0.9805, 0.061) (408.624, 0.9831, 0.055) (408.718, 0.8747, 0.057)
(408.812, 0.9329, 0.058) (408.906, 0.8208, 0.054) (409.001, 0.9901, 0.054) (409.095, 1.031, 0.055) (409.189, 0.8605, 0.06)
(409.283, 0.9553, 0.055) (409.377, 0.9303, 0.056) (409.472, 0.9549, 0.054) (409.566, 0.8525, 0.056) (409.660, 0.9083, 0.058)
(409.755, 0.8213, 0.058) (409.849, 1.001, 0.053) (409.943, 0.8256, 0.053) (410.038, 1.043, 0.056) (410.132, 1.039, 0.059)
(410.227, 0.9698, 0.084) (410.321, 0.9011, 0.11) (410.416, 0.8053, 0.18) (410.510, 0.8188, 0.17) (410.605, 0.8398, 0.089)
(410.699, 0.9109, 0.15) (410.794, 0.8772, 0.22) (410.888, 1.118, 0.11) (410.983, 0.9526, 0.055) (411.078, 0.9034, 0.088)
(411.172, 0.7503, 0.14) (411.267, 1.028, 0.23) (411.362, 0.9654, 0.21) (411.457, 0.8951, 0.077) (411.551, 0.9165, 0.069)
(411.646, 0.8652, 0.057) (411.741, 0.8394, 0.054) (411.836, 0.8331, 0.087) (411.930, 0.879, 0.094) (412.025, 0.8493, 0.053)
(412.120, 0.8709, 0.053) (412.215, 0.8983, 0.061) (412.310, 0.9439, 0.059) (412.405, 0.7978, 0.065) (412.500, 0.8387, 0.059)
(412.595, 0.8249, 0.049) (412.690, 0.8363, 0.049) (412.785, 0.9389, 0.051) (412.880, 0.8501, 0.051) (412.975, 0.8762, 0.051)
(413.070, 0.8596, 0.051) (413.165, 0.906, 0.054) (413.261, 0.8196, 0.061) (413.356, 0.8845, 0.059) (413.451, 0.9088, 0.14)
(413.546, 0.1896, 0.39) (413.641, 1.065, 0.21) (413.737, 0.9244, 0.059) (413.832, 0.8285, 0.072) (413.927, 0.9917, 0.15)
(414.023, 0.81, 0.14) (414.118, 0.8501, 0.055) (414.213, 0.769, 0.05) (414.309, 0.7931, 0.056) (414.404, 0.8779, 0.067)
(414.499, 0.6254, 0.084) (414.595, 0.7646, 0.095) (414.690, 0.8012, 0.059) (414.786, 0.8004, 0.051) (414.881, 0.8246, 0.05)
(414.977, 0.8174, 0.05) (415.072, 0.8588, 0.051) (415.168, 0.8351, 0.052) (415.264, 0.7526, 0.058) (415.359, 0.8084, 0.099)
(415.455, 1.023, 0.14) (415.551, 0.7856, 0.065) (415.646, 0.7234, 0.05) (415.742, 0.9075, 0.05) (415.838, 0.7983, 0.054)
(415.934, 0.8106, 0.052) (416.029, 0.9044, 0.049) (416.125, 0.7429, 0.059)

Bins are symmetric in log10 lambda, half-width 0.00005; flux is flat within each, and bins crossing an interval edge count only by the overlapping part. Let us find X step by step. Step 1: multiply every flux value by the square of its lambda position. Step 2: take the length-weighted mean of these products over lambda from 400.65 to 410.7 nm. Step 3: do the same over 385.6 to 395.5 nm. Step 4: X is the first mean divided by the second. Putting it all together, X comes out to 0.94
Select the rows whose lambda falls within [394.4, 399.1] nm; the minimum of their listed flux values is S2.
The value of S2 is 0.8448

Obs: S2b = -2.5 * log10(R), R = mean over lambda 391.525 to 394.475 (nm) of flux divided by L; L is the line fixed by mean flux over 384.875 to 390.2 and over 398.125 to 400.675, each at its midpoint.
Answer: 0.06 mag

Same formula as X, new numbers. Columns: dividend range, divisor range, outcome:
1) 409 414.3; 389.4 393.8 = 1.03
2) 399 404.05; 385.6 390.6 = 0.88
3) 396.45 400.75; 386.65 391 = 0.95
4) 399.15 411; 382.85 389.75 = 0.93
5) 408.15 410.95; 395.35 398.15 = 1.04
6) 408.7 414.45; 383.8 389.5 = 0.95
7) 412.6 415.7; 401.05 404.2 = 1.04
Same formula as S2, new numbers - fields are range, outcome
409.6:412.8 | 0.7503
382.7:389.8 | 0.8947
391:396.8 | 0.7249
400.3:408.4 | 0.695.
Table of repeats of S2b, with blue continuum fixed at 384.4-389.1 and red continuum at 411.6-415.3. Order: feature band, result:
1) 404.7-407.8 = 0.05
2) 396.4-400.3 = 0.04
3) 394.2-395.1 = 0.03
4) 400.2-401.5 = 0.10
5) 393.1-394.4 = 0.05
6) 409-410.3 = -0.09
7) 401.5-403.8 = 0.10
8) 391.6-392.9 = 0.07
